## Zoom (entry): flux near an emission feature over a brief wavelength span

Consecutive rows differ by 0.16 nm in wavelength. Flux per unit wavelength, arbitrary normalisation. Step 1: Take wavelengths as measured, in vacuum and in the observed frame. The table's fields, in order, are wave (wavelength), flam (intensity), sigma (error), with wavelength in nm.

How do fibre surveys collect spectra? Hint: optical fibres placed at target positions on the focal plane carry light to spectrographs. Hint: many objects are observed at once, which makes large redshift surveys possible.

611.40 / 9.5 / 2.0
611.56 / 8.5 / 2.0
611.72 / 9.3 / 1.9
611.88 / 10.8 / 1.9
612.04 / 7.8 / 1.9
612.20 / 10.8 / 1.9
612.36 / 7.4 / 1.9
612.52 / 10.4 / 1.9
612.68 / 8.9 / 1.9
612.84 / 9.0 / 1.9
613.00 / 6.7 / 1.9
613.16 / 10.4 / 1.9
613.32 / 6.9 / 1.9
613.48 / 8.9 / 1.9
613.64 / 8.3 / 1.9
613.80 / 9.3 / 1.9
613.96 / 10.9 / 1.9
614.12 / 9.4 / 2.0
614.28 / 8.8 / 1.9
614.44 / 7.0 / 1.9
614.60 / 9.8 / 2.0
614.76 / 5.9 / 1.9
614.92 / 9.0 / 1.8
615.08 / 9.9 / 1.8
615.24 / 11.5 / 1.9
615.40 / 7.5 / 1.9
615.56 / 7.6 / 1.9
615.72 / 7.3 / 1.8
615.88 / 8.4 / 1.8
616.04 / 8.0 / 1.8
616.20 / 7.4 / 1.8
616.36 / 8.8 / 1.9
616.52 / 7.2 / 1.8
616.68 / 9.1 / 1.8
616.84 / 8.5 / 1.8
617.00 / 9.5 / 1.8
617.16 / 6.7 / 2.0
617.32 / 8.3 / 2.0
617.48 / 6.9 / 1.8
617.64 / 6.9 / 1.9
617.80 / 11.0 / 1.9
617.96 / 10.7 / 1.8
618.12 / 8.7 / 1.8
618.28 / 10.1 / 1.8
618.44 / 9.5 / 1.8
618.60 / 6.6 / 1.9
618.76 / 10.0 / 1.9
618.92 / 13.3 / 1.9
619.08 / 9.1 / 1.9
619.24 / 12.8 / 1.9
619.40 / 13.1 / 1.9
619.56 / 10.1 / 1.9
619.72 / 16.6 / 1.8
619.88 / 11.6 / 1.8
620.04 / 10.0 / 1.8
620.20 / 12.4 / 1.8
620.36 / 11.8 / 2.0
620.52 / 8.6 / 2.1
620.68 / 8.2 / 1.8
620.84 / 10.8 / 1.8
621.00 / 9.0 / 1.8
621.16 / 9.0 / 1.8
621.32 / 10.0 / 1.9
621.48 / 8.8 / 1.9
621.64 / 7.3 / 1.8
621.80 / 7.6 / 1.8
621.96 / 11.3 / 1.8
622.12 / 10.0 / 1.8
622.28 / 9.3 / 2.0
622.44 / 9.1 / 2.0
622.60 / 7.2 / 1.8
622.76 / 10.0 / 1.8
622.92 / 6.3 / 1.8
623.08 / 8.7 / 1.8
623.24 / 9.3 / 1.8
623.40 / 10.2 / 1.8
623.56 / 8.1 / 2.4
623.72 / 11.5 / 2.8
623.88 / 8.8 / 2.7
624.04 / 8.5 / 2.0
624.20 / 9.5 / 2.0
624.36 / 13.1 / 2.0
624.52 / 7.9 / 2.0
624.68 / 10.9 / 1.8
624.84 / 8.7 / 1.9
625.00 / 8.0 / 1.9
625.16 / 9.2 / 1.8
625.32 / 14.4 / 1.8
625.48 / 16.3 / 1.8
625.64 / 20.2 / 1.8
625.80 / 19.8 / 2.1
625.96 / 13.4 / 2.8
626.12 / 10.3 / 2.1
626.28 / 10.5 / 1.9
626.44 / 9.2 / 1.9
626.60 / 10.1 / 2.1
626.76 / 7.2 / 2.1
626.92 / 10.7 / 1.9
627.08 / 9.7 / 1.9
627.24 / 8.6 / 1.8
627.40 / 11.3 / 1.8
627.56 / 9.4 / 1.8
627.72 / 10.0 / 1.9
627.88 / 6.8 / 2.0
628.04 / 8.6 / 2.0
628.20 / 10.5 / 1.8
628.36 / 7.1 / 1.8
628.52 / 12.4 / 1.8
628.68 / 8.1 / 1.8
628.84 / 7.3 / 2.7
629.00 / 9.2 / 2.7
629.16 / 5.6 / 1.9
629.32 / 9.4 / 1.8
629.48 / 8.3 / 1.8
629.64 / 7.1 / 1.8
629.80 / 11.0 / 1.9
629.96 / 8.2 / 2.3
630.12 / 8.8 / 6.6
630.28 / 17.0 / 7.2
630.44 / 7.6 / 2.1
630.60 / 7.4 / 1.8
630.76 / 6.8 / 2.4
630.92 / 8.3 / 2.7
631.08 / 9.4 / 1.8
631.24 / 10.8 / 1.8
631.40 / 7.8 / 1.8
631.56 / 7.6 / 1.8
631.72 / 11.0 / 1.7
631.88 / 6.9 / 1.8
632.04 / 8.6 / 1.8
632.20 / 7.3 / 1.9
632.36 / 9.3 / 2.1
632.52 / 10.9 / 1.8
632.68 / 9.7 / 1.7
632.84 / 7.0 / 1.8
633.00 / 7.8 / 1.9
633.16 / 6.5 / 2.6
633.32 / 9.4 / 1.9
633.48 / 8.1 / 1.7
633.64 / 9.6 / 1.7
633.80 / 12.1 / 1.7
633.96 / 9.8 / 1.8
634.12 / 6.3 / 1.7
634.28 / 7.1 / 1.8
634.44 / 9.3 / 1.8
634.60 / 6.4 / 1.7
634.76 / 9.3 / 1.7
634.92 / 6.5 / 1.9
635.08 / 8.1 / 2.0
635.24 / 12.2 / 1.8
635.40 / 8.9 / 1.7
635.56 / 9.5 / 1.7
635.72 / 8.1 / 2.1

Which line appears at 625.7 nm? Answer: [O III] 5007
